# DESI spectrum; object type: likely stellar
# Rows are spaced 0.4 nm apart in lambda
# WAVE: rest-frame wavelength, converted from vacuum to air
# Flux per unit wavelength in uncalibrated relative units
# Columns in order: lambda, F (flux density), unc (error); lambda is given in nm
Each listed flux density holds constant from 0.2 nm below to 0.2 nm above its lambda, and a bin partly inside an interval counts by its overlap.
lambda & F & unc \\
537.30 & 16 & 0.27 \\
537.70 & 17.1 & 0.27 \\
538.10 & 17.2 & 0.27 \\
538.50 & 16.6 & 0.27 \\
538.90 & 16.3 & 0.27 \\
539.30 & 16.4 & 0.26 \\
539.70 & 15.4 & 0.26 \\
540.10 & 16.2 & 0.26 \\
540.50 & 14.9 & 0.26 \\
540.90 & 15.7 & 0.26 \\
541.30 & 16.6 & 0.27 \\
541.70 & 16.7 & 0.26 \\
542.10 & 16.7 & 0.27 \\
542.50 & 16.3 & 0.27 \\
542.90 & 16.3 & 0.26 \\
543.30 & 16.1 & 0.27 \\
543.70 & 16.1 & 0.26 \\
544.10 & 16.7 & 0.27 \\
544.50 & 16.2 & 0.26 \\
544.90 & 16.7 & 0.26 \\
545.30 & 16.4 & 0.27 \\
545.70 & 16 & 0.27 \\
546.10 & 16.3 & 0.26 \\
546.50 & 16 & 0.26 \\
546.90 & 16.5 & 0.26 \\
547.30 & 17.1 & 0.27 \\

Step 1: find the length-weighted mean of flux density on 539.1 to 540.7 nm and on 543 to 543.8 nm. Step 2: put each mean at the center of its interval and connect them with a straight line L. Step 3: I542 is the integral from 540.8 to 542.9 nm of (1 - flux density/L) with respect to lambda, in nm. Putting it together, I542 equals -0.06 nm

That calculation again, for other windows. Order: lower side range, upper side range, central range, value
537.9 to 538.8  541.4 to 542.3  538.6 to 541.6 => 0.14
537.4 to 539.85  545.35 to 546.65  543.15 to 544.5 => 0.00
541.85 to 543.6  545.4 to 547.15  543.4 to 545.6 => -0.01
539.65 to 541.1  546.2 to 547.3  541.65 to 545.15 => -0.10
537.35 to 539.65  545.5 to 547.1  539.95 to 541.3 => 0.06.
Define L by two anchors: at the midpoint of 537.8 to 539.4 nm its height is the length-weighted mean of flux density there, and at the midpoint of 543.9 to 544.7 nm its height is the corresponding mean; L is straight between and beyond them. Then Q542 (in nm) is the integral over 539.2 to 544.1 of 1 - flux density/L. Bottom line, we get 0.12 nm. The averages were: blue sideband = 16.7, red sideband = 16.5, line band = 16.1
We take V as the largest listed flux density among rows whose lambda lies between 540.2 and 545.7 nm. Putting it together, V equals 16.7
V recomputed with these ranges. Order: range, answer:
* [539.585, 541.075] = 16.2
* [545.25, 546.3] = 16.4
